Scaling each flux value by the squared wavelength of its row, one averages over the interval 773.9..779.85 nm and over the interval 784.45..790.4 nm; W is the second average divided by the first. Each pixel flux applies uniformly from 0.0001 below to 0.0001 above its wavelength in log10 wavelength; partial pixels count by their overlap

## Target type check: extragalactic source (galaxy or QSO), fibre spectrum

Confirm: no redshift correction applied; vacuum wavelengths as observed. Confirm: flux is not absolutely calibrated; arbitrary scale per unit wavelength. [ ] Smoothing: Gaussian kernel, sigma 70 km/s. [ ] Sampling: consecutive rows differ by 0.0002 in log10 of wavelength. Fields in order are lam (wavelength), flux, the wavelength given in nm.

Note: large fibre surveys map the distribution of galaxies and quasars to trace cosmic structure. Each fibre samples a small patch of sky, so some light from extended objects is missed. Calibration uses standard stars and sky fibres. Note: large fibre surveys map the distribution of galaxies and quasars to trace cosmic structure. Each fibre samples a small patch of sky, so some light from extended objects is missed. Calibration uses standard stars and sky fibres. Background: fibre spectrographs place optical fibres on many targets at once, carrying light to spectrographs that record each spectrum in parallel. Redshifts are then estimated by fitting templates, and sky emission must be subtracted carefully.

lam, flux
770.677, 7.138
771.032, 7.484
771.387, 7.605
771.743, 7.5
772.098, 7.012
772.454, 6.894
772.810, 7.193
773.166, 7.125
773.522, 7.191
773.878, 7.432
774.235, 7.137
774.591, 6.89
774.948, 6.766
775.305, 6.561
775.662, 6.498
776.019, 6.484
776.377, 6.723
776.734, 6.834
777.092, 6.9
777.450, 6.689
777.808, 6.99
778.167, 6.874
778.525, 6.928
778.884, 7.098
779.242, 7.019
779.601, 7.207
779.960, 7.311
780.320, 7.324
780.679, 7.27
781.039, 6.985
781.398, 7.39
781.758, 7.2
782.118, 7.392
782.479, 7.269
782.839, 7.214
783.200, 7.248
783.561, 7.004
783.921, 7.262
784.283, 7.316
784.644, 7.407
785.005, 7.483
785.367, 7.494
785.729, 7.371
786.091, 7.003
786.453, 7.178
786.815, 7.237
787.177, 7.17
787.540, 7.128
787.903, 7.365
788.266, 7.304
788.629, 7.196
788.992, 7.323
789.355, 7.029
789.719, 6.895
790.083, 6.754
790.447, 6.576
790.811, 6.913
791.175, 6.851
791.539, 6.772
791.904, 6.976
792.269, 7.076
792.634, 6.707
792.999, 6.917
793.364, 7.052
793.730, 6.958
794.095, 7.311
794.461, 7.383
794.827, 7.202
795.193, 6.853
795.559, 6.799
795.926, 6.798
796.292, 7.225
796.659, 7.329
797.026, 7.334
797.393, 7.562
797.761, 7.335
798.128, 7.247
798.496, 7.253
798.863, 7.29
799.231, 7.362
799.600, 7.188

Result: 1.08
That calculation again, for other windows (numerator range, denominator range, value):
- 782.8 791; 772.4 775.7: 1.06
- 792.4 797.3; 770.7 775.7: 1.05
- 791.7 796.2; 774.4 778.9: 1.08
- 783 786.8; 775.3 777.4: 1.11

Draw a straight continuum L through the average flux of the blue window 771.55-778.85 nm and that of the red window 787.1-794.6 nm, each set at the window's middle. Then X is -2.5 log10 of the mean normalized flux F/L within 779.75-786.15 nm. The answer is -0.05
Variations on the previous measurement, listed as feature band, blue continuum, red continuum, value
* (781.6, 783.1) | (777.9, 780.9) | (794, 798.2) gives -0.02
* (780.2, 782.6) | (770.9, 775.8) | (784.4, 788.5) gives -0.01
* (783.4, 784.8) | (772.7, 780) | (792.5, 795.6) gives -0.04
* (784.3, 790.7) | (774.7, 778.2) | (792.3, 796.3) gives -0.04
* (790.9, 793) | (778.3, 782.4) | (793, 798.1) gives 0.04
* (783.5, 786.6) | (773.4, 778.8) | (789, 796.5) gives -0.06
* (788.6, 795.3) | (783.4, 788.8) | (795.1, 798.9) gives 0.04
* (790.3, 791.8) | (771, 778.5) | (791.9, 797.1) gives 0.04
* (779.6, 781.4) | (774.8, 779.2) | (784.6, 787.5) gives -0.04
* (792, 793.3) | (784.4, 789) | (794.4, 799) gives 0.05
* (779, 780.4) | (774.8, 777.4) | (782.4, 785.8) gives -0.04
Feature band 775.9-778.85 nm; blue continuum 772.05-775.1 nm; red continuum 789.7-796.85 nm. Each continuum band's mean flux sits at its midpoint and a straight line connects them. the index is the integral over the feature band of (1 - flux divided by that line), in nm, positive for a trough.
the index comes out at 0.097 nm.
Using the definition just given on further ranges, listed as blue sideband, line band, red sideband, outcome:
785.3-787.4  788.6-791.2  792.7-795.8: 0.08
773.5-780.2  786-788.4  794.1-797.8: -0.05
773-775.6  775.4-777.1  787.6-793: 0.08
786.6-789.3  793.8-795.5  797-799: 0.04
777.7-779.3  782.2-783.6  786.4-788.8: -0.02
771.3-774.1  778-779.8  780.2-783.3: 0.05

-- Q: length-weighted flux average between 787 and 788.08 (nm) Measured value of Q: 7.22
